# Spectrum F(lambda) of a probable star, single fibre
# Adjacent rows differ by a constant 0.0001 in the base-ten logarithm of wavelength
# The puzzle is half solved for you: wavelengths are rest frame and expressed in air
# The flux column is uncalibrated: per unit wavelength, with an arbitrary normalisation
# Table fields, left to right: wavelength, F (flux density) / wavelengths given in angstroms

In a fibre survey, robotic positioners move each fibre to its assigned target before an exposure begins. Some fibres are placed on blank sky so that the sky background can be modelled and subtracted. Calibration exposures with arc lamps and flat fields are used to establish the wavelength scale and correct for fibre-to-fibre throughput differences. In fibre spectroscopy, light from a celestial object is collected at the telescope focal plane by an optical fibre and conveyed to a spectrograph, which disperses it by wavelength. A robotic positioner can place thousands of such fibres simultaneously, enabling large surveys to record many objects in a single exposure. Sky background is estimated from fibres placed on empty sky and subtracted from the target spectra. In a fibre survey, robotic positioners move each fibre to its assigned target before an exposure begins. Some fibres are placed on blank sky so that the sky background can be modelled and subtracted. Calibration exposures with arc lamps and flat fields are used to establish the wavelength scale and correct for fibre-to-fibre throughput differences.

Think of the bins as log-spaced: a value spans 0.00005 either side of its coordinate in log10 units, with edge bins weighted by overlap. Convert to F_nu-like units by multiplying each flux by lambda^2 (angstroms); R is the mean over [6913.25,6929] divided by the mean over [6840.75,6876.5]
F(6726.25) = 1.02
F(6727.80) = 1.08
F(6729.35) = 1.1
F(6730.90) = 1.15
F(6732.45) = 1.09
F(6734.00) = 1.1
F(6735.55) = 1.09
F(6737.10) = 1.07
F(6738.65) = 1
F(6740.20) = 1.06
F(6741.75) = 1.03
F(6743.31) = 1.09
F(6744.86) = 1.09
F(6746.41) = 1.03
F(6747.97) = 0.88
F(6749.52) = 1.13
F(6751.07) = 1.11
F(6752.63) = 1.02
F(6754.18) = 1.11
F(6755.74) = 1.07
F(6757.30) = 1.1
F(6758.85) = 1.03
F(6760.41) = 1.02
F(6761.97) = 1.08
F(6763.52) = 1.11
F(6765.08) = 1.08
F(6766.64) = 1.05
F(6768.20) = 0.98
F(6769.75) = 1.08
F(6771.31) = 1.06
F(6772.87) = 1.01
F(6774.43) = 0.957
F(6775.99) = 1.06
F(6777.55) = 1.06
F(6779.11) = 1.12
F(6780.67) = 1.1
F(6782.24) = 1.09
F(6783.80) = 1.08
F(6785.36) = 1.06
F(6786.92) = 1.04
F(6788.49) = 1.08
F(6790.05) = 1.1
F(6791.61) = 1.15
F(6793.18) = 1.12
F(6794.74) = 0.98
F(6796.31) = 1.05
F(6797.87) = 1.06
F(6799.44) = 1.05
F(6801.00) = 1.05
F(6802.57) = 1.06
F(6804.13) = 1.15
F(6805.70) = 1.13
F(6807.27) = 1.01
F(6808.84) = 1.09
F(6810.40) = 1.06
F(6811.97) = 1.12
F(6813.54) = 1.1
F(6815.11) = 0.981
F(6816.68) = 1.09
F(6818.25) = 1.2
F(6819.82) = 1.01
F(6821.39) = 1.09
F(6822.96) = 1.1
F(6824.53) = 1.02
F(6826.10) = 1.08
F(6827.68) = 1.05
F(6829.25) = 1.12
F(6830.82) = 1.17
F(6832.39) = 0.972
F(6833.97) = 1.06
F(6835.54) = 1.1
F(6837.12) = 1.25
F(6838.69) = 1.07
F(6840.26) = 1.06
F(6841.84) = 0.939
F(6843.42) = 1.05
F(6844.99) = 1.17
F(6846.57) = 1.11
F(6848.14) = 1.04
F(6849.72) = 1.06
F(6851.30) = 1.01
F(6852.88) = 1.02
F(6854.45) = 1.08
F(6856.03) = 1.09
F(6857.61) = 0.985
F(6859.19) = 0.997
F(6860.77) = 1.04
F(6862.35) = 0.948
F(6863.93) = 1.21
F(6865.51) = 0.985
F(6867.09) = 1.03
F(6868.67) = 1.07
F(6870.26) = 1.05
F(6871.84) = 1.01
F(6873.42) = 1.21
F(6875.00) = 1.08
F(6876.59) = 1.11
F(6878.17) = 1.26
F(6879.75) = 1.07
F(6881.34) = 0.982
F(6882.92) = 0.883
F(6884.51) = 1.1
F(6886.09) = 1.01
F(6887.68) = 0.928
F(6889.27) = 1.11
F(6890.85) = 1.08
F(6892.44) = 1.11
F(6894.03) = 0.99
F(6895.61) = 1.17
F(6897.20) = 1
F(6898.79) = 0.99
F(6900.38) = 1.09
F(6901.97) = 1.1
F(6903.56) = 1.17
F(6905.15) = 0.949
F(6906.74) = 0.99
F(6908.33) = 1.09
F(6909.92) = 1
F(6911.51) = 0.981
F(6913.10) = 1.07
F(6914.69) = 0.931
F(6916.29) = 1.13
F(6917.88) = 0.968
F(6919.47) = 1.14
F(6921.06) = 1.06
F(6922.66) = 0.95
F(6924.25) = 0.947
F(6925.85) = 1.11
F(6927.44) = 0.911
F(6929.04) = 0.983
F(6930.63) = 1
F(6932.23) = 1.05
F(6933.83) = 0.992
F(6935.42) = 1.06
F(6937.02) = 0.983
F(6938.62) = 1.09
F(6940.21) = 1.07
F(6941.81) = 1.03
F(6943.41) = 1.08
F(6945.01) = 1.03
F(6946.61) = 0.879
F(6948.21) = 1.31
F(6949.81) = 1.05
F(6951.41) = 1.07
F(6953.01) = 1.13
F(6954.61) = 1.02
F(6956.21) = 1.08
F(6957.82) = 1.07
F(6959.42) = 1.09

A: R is 0.98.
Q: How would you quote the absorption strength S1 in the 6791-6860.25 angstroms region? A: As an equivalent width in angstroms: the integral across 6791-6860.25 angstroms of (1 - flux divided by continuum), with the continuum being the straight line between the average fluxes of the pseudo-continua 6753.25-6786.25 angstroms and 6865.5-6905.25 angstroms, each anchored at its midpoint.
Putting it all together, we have -0.6 angstroms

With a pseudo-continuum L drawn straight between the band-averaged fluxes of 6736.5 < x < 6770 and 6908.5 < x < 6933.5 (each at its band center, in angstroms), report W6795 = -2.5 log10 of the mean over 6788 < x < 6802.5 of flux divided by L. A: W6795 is -0.03 mag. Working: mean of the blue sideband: 1.06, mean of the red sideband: 1.02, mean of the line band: 1.07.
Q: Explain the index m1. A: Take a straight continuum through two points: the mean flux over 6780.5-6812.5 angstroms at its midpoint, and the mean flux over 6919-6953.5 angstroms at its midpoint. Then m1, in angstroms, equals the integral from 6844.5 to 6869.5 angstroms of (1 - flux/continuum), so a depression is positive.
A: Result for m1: 0.2 angstroms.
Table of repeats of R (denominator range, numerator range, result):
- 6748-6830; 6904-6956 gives 1.01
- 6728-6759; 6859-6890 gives 1.03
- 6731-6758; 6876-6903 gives 1.04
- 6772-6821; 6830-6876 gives 1.01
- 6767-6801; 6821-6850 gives 1.03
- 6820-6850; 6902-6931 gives 0.97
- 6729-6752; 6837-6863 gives 1.02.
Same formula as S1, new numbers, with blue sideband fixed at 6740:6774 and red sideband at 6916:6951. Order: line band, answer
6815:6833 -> -0.5 angstroms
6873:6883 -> -0.5 angstroms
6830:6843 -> -0.4 angstroms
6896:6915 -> 0.1 angstroms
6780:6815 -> -0.9 angstroms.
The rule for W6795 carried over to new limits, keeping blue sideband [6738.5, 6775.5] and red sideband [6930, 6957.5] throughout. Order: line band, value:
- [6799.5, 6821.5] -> -0.03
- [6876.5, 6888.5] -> 0.01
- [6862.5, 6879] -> -0.04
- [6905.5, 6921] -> 0.02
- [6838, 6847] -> -0.01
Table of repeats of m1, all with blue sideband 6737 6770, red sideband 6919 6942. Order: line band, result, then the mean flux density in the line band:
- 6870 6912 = -1.1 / 1.06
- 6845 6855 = -0.2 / 1.06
